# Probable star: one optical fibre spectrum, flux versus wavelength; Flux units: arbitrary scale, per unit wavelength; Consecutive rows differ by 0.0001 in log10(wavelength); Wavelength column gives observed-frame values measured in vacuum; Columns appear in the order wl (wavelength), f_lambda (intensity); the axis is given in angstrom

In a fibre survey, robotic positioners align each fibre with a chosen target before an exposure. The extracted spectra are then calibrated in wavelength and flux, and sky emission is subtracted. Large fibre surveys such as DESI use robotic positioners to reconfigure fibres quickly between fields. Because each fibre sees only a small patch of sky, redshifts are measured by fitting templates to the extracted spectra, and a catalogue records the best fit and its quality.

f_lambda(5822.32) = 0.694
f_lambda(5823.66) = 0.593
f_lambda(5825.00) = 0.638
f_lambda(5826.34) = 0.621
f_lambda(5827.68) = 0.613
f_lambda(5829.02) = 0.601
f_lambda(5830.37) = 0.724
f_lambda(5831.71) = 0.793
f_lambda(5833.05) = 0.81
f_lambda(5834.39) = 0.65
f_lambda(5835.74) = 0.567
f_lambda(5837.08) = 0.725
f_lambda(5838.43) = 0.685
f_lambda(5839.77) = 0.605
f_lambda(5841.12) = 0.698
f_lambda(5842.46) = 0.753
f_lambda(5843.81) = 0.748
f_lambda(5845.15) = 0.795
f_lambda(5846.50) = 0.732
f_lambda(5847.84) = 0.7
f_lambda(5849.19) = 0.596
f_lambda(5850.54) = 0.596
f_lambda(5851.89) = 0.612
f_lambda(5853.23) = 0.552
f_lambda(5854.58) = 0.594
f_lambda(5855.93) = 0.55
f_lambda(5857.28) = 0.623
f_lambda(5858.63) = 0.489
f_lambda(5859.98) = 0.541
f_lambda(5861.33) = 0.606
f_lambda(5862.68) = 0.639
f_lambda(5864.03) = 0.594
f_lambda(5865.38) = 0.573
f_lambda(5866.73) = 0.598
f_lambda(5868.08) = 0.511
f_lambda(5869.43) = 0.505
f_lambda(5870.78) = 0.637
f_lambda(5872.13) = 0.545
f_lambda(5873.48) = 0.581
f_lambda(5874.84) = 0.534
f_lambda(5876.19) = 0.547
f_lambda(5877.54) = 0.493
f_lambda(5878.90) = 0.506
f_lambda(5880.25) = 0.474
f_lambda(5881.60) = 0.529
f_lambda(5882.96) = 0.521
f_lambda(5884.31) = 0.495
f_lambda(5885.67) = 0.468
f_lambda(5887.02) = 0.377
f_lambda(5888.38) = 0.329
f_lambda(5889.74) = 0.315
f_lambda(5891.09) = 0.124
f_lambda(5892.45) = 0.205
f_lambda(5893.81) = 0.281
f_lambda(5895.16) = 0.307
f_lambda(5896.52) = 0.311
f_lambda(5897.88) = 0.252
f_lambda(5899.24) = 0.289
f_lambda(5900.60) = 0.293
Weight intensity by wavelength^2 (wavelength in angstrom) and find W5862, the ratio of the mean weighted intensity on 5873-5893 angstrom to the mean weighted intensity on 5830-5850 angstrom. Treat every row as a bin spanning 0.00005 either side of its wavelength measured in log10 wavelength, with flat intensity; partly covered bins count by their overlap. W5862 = 0.62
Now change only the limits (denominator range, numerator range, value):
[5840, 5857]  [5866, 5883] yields 0.82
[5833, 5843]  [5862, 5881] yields 0.82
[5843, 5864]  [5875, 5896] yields 0.65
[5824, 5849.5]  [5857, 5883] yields 0.81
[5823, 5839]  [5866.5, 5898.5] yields 0.66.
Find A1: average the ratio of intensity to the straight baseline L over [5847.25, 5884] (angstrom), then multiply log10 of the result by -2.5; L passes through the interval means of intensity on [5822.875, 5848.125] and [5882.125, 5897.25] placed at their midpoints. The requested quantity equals -0.15 mag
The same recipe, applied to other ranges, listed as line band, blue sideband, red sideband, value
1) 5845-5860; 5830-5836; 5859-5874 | 0.04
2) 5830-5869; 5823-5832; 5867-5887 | -0.08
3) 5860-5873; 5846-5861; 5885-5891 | -0.15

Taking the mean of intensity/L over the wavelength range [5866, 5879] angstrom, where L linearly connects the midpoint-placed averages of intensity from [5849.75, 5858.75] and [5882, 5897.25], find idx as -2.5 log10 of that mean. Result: -0.20 mag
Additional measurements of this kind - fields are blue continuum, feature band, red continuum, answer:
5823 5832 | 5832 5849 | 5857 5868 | -0.14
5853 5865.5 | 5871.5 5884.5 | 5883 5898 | -0.23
